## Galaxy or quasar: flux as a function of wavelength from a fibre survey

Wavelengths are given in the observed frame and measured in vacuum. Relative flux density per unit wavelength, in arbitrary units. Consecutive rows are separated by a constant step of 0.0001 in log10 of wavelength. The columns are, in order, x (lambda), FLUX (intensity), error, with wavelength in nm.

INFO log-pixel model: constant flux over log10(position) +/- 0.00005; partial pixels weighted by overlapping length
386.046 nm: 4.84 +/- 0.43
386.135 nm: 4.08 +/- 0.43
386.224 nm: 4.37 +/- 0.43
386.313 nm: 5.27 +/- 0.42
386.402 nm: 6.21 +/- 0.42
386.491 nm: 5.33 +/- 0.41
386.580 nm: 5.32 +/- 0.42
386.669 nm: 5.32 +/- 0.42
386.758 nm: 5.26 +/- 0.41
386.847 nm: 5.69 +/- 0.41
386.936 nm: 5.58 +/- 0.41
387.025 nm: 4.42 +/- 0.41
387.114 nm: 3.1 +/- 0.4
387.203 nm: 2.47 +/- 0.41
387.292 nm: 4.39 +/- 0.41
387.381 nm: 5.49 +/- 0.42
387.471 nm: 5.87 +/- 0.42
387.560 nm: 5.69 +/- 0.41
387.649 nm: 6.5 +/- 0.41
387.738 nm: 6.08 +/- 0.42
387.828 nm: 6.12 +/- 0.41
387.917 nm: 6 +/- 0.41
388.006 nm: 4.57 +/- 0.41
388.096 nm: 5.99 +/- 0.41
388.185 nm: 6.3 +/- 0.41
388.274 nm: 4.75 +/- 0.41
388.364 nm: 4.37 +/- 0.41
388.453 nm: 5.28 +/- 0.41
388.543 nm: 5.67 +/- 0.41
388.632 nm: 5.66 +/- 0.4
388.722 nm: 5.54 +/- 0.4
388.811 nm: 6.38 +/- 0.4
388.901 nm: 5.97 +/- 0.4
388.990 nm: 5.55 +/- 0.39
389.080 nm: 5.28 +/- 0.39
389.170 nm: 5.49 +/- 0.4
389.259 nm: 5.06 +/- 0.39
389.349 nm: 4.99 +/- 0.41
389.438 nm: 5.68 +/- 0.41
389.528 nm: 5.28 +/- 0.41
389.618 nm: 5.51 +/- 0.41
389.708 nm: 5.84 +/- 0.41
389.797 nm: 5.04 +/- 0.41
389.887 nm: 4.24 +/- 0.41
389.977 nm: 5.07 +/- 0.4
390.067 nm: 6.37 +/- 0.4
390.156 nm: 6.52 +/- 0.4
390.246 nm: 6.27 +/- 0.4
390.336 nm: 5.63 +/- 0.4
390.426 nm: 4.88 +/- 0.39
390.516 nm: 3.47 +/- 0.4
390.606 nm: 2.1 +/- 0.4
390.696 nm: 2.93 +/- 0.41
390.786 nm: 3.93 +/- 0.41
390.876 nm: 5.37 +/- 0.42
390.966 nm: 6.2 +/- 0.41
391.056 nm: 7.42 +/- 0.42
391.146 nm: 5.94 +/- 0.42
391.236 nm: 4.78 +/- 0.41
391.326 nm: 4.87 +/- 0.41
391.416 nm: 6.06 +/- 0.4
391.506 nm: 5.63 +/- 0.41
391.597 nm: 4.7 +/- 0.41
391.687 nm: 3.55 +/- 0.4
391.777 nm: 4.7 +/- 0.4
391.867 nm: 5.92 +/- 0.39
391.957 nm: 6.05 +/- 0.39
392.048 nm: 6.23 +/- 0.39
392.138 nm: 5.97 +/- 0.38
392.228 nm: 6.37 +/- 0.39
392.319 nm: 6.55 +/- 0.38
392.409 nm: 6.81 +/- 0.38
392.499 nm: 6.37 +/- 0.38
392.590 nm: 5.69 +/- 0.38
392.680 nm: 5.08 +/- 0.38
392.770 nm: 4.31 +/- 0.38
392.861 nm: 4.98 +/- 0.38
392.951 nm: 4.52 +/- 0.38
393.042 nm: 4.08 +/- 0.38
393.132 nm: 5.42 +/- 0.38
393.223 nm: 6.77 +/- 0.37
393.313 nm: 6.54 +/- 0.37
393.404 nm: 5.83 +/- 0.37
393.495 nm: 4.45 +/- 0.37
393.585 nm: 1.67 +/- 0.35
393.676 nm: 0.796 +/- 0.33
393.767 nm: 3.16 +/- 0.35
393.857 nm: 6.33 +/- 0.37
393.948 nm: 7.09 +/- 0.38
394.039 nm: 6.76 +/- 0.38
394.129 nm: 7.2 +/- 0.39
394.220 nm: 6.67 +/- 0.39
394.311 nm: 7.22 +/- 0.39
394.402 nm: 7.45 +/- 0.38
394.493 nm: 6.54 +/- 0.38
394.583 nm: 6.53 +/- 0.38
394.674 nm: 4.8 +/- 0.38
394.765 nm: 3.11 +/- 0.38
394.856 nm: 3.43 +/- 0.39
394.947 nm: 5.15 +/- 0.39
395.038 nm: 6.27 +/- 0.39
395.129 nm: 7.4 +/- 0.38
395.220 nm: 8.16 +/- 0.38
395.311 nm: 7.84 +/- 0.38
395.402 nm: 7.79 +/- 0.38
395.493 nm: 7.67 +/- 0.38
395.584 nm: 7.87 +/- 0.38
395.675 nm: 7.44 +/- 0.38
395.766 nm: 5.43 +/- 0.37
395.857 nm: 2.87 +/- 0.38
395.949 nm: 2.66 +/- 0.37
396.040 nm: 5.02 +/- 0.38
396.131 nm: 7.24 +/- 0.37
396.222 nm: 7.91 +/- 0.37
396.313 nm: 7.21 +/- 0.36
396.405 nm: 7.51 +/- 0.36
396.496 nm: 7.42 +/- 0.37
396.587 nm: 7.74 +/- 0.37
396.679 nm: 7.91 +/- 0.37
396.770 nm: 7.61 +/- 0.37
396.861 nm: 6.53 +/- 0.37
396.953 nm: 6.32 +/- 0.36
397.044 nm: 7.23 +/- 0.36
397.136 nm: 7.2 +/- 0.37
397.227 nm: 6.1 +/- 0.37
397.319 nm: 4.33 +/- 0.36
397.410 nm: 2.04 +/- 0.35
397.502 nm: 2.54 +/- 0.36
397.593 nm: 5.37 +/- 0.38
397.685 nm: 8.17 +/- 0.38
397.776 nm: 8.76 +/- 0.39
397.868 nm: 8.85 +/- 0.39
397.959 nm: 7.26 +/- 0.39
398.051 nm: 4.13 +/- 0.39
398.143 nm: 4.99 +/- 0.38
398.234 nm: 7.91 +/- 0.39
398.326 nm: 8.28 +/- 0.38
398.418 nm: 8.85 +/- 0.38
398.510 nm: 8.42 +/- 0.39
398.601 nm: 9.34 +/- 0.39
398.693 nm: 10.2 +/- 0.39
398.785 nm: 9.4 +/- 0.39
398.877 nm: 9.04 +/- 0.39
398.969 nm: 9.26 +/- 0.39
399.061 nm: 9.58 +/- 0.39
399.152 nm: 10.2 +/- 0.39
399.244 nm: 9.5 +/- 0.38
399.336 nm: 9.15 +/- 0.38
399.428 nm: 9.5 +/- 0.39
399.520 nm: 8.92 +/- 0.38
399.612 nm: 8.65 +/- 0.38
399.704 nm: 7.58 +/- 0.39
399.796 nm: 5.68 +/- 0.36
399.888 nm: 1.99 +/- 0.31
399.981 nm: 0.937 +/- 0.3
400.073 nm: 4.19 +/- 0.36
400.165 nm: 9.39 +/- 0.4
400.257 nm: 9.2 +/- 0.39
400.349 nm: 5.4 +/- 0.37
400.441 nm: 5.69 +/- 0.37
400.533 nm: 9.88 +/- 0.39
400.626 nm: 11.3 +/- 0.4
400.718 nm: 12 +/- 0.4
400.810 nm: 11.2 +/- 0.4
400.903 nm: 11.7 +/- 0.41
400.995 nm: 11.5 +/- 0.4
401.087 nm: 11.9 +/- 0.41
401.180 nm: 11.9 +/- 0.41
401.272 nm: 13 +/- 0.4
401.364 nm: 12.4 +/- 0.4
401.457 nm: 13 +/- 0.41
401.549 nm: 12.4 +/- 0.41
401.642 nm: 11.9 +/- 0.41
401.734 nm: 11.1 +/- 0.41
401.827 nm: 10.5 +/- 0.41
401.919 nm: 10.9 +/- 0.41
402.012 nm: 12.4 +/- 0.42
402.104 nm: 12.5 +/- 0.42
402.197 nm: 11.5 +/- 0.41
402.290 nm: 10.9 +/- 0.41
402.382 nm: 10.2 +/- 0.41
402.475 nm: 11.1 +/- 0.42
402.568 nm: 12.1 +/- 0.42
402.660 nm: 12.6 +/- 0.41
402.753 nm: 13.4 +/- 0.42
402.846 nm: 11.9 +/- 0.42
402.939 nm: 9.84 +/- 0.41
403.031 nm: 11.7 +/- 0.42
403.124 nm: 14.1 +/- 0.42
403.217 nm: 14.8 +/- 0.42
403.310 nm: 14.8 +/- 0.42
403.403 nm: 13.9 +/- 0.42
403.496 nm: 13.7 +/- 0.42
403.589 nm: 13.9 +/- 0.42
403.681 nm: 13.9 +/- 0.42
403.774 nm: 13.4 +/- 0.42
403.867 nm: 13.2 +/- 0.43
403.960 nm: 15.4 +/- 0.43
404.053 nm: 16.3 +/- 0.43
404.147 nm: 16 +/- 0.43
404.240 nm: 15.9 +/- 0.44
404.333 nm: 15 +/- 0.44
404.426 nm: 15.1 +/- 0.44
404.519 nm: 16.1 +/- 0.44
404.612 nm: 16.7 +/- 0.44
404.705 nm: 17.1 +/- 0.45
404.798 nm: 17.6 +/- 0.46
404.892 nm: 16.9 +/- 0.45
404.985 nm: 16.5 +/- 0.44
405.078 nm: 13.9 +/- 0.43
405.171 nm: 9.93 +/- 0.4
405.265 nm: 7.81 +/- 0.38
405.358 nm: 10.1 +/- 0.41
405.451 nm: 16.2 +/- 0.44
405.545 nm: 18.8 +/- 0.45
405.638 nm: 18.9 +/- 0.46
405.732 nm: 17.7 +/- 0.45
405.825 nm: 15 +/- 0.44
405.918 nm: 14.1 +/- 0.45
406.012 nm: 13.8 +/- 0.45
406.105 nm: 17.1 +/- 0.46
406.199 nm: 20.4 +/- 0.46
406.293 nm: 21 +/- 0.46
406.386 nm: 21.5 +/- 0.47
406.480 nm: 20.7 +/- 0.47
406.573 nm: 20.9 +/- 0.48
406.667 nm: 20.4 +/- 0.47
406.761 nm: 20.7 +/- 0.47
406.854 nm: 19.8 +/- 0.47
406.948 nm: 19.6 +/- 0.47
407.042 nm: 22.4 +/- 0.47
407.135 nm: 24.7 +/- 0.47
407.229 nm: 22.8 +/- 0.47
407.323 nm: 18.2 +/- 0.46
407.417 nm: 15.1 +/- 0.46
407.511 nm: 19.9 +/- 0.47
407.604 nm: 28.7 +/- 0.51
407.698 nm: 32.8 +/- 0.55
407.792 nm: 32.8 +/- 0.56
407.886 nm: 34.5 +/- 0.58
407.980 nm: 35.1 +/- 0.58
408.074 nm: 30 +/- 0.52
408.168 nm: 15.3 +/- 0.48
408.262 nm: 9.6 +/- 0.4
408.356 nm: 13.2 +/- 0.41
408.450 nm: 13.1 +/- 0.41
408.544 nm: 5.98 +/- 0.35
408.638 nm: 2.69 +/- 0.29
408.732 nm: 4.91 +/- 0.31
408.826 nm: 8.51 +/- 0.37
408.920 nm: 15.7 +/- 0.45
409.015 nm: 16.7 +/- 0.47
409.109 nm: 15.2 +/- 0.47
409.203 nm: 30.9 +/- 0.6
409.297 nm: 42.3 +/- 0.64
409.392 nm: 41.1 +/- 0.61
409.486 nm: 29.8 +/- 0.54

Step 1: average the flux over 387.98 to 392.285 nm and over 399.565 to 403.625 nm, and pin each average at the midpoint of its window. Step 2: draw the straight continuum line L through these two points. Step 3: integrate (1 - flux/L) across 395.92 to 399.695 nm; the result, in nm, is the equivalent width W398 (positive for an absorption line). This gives 0.639 nm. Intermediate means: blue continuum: 5.33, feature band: 7.45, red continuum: 10.7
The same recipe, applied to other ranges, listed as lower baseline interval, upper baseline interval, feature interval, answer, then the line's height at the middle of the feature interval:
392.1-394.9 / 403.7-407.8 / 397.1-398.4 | 0.481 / 9.78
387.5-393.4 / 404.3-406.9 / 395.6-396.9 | 0.439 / 9.78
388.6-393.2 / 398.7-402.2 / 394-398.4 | 0.719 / 7.72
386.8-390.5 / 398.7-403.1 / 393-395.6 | 0.586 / 7.52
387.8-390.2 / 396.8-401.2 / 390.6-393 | 0.316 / 6.15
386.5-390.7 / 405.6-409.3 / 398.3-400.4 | 0.849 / 13.4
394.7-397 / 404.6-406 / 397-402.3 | 0.679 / 9.92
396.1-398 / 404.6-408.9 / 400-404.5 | 0.303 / 12.8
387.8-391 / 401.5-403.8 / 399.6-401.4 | 0.405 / 11.2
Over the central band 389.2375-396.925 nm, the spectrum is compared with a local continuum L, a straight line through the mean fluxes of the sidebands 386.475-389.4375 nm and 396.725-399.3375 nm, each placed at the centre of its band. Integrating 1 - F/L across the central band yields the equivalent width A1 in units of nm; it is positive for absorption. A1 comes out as 0.86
